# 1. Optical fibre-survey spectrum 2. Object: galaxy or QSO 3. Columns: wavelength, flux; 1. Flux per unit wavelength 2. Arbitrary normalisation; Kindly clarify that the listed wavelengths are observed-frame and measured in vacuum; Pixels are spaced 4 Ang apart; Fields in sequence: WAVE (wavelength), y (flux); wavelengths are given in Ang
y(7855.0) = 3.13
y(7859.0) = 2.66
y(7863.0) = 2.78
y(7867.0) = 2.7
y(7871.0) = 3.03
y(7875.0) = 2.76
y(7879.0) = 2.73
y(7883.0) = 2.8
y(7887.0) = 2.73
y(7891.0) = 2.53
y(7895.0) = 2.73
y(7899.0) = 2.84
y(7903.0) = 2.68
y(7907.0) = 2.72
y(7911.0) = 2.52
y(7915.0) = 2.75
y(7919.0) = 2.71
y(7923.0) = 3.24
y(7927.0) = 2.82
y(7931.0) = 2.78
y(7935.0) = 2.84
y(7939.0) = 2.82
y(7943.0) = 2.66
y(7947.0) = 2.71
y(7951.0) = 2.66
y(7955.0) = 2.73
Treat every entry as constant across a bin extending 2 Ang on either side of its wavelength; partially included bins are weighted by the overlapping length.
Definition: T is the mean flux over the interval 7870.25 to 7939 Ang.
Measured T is 2.77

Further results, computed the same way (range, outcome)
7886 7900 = 2.7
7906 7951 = 2.78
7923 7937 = 2.87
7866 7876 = 2.85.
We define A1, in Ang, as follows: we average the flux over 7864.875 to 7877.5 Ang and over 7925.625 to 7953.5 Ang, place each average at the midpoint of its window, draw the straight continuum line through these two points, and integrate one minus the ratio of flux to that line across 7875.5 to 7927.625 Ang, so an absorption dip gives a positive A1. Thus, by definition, 0.8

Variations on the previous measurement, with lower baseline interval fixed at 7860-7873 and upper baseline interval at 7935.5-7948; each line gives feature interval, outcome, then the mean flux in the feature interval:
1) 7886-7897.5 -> 0.54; 2.67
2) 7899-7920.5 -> 0.68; 2.69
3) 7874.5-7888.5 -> 0.26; 2.76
